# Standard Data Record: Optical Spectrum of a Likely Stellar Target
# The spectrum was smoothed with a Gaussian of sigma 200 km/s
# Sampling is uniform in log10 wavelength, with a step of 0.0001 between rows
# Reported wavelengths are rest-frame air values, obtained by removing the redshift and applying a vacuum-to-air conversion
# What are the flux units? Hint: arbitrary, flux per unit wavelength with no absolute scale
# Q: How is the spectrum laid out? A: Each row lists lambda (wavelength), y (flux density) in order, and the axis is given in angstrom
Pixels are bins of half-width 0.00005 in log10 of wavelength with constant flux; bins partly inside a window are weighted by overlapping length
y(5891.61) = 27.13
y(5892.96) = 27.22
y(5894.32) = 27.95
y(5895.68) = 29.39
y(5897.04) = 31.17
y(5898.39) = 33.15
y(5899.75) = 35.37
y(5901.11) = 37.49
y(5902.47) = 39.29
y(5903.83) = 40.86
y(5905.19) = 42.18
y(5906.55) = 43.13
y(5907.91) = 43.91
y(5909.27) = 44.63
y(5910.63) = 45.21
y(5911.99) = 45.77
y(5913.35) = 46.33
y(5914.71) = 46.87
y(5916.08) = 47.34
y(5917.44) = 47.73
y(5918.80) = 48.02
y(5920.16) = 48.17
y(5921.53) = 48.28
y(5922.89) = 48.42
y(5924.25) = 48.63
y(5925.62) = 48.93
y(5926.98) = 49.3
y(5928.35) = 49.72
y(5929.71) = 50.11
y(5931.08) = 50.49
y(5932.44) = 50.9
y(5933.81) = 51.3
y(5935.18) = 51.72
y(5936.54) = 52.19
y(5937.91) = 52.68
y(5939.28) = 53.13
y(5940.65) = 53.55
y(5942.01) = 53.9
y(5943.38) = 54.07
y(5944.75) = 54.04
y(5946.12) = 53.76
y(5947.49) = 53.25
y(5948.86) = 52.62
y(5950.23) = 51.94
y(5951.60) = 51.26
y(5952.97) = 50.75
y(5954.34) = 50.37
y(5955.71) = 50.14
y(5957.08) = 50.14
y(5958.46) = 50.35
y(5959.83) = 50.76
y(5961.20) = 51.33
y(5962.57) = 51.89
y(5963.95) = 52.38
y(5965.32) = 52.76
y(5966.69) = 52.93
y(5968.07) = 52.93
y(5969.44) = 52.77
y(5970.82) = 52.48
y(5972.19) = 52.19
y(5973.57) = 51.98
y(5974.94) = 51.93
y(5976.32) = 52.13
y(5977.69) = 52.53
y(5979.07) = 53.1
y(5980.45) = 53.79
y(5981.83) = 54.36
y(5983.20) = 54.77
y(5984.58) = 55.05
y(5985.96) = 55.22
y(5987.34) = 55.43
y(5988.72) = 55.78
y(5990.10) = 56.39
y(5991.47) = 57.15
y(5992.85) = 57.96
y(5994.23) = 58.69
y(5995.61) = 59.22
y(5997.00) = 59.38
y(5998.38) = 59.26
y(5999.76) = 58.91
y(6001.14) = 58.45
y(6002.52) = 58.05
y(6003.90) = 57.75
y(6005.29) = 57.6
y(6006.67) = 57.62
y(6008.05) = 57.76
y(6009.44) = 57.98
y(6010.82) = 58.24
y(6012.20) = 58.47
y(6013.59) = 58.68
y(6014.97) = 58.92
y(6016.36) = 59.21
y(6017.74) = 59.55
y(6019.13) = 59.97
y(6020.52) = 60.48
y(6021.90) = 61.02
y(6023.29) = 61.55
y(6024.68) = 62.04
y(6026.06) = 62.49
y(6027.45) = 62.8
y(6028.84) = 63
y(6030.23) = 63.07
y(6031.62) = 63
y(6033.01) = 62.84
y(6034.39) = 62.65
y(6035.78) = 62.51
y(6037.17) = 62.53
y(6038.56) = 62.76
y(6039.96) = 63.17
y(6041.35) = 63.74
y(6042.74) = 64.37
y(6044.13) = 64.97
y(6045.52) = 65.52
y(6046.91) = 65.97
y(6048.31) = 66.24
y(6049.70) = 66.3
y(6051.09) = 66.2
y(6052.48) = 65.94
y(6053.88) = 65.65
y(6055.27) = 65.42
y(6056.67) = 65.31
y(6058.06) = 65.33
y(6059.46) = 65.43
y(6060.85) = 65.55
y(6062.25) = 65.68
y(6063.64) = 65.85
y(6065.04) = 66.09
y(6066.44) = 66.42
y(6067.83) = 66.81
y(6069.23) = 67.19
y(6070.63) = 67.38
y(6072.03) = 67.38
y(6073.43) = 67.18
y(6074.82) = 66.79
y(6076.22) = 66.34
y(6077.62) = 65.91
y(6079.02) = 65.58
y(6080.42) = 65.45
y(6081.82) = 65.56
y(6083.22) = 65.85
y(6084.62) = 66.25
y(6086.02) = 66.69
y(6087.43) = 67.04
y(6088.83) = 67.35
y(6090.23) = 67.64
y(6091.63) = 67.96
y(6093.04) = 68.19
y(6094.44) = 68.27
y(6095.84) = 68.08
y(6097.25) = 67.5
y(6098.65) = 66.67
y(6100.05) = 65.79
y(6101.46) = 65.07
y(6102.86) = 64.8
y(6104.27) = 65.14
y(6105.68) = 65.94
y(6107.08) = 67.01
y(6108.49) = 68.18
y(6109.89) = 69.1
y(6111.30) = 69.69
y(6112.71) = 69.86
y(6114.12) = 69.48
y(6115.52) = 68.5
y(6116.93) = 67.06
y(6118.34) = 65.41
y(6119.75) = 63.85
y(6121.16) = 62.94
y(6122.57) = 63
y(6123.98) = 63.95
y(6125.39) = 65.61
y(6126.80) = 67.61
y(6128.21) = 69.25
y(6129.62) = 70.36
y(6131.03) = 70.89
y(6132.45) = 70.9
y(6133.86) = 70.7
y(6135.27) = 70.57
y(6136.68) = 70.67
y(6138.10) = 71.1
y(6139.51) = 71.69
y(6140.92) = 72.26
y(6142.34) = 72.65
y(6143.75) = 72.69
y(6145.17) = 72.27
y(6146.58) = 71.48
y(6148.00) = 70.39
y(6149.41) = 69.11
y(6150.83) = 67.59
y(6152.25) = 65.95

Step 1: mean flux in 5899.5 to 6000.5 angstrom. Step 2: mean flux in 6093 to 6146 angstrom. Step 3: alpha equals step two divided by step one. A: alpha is 1.34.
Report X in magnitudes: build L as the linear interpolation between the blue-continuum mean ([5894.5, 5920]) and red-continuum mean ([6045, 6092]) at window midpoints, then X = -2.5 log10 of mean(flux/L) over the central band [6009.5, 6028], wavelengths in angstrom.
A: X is -0.03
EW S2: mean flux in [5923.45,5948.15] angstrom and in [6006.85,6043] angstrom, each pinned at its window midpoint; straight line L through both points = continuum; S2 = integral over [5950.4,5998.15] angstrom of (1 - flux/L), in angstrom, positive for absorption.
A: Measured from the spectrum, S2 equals 1.93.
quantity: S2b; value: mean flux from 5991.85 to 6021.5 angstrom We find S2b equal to 58.7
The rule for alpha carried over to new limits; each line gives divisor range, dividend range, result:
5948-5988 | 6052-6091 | 1.26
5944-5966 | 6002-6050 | 1.19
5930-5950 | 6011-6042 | 1.17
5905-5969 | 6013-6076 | 1.28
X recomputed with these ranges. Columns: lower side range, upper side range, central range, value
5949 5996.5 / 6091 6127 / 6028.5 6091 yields -0.06 mag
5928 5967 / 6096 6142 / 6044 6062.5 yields -0.07 mag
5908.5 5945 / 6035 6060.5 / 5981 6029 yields 0.02 mag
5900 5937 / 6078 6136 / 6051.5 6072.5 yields -0.06 mag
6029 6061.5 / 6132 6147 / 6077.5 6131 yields 0.03 mag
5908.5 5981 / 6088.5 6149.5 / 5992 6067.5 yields -0.05 mag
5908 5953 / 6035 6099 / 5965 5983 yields 0.05 mag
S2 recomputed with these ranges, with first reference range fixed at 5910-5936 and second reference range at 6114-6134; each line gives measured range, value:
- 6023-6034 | -0.8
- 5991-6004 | -0.7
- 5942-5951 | -0.4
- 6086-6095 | -0.5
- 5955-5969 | 0.2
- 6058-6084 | -1.7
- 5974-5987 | 0.1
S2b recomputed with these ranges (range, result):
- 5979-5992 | 55.2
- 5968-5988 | 53.4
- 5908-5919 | 46.3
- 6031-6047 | 63.6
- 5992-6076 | 62.6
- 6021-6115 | 65.7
